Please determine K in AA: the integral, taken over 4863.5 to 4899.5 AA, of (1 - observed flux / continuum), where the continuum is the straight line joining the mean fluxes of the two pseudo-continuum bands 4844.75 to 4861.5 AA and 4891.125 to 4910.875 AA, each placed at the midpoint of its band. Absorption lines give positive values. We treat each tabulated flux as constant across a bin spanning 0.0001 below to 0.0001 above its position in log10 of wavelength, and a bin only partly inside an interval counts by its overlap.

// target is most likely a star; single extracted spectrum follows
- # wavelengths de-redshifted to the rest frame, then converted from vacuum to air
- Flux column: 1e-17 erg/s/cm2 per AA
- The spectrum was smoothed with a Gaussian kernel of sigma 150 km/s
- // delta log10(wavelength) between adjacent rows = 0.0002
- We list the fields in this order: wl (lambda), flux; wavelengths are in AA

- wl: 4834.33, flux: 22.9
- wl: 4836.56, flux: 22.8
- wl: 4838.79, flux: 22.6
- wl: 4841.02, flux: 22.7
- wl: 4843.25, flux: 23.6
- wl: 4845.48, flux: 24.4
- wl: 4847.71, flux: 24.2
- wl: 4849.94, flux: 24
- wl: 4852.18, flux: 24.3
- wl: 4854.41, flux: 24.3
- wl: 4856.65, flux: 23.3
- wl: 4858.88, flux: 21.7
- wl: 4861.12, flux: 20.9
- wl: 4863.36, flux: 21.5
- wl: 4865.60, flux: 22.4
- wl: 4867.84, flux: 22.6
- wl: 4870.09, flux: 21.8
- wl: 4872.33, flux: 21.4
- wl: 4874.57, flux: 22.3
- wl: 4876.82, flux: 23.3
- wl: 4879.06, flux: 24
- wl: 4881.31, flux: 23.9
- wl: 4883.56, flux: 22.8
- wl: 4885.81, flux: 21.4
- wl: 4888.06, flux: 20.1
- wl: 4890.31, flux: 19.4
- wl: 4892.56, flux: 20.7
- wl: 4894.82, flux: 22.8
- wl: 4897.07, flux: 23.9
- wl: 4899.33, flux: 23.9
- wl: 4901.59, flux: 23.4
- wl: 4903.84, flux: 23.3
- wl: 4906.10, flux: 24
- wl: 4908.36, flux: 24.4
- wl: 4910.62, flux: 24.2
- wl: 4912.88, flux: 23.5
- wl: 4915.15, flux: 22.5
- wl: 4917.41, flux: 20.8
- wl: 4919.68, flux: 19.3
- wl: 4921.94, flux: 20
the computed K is 1.8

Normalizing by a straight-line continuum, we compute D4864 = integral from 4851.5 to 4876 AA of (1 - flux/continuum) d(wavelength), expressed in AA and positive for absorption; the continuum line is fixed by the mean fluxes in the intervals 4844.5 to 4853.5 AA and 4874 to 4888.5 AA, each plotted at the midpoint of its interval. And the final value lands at 1.2 AA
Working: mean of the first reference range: 24.2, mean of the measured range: 22.4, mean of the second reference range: 22.7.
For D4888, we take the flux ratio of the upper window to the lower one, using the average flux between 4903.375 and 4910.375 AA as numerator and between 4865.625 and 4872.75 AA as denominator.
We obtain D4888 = 1.09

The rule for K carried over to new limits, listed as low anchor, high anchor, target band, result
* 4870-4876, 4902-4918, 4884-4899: 0.7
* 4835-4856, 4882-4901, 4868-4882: -0.1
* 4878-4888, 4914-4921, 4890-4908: -0.9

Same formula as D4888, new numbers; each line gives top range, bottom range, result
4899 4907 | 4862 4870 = 1.07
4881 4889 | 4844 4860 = 0.92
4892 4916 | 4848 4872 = 1.03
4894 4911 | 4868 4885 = 1.04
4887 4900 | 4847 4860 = 0.92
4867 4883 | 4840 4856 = 0.95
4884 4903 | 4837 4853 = 0.93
